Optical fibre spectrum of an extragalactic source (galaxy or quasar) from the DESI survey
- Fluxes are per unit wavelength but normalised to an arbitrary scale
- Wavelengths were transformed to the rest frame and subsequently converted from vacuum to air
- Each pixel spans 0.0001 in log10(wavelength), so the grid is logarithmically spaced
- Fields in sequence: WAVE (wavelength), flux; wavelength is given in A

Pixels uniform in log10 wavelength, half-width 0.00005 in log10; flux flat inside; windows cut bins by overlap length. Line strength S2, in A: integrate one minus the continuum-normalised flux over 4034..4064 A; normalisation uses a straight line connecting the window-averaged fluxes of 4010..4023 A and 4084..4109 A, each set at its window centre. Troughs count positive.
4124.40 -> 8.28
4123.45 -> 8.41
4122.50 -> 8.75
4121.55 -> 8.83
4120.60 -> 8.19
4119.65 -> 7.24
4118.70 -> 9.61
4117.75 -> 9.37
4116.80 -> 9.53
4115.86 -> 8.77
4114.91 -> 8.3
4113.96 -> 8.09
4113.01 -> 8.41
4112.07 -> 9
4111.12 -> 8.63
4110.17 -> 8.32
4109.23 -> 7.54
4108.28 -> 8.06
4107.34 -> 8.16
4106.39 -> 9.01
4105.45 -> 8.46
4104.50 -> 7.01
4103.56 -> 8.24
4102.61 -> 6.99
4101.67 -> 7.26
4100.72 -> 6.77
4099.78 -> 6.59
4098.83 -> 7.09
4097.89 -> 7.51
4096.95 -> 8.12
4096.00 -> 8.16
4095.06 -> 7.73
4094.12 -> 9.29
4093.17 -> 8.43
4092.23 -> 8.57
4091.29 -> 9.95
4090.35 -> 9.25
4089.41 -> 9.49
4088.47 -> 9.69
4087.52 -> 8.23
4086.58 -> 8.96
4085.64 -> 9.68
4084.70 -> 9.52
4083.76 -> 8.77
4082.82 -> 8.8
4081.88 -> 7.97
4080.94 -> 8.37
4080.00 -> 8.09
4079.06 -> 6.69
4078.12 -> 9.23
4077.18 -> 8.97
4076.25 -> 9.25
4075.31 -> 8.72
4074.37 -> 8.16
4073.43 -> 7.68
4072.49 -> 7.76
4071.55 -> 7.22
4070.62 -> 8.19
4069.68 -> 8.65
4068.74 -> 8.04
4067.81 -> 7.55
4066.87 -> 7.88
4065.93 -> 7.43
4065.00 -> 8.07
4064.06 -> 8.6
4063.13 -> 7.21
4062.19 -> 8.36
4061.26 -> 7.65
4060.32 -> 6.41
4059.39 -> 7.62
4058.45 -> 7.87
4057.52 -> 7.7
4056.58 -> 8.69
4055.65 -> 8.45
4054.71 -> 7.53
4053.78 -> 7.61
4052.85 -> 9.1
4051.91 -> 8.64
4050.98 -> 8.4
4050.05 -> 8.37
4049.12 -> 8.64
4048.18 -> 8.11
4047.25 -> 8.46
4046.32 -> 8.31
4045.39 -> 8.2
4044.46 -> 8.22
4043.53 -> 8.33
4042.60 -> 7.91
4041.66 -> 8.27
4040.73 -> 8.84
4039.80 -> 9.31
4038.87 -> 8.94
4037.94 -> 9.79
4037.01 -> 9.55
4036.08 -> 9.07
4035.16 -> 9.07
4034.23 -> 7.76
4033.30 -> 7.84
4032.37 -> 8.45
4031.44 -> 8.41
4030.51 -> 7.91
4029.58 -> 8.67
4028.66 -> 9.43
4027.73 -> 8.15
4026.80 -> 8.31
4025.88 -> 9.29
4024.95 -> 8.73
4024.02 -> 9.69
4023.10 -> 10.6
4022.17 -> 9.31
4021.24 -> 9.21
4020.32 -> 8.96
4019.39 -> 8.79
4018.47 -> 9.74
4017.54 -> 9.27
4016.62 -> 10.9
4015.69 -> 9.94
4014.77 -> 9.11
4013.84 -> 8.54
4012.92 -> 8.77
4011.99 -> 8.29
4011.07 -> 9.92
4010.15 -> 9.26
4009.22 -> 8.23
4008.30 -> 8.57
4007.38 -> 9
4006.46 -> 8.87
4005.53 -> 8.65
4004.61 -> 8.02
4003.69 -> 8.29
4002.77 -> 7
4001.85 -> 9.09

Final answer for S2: 2.0 A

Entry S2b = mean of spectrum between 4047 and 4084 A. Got 8.12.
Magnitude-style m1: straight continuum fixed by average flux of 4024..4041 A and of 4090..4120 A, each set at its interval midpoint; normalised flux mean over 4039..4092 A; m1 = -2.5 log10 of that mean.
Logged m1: 0.02 mag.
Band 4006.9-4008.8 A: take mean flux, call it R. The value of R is 8.81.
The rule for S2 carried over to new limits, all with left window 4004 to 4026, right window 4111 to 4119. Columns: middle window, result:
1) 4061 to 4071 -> 1.1 A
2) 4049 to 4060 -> 1.0 A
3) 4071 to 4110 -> 2.8 A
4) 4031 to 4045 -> 0.7 A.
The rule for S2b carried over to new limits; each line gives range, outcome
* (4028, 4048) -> 8.6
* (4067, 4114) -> 8.29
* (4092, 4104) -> 7.73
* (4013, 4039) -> 9.05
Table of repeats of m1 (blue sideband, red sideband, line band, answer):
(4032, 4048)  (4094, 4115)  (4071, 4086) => -0.03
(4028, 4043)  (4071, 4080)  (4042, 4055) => 0.03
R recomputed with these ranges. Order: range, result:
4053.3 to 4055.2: 7.59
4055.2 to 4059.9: 8.05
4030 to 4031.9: 8.15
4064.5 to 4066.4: 7.76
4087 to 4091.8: 9.31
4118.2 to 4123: 8.51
